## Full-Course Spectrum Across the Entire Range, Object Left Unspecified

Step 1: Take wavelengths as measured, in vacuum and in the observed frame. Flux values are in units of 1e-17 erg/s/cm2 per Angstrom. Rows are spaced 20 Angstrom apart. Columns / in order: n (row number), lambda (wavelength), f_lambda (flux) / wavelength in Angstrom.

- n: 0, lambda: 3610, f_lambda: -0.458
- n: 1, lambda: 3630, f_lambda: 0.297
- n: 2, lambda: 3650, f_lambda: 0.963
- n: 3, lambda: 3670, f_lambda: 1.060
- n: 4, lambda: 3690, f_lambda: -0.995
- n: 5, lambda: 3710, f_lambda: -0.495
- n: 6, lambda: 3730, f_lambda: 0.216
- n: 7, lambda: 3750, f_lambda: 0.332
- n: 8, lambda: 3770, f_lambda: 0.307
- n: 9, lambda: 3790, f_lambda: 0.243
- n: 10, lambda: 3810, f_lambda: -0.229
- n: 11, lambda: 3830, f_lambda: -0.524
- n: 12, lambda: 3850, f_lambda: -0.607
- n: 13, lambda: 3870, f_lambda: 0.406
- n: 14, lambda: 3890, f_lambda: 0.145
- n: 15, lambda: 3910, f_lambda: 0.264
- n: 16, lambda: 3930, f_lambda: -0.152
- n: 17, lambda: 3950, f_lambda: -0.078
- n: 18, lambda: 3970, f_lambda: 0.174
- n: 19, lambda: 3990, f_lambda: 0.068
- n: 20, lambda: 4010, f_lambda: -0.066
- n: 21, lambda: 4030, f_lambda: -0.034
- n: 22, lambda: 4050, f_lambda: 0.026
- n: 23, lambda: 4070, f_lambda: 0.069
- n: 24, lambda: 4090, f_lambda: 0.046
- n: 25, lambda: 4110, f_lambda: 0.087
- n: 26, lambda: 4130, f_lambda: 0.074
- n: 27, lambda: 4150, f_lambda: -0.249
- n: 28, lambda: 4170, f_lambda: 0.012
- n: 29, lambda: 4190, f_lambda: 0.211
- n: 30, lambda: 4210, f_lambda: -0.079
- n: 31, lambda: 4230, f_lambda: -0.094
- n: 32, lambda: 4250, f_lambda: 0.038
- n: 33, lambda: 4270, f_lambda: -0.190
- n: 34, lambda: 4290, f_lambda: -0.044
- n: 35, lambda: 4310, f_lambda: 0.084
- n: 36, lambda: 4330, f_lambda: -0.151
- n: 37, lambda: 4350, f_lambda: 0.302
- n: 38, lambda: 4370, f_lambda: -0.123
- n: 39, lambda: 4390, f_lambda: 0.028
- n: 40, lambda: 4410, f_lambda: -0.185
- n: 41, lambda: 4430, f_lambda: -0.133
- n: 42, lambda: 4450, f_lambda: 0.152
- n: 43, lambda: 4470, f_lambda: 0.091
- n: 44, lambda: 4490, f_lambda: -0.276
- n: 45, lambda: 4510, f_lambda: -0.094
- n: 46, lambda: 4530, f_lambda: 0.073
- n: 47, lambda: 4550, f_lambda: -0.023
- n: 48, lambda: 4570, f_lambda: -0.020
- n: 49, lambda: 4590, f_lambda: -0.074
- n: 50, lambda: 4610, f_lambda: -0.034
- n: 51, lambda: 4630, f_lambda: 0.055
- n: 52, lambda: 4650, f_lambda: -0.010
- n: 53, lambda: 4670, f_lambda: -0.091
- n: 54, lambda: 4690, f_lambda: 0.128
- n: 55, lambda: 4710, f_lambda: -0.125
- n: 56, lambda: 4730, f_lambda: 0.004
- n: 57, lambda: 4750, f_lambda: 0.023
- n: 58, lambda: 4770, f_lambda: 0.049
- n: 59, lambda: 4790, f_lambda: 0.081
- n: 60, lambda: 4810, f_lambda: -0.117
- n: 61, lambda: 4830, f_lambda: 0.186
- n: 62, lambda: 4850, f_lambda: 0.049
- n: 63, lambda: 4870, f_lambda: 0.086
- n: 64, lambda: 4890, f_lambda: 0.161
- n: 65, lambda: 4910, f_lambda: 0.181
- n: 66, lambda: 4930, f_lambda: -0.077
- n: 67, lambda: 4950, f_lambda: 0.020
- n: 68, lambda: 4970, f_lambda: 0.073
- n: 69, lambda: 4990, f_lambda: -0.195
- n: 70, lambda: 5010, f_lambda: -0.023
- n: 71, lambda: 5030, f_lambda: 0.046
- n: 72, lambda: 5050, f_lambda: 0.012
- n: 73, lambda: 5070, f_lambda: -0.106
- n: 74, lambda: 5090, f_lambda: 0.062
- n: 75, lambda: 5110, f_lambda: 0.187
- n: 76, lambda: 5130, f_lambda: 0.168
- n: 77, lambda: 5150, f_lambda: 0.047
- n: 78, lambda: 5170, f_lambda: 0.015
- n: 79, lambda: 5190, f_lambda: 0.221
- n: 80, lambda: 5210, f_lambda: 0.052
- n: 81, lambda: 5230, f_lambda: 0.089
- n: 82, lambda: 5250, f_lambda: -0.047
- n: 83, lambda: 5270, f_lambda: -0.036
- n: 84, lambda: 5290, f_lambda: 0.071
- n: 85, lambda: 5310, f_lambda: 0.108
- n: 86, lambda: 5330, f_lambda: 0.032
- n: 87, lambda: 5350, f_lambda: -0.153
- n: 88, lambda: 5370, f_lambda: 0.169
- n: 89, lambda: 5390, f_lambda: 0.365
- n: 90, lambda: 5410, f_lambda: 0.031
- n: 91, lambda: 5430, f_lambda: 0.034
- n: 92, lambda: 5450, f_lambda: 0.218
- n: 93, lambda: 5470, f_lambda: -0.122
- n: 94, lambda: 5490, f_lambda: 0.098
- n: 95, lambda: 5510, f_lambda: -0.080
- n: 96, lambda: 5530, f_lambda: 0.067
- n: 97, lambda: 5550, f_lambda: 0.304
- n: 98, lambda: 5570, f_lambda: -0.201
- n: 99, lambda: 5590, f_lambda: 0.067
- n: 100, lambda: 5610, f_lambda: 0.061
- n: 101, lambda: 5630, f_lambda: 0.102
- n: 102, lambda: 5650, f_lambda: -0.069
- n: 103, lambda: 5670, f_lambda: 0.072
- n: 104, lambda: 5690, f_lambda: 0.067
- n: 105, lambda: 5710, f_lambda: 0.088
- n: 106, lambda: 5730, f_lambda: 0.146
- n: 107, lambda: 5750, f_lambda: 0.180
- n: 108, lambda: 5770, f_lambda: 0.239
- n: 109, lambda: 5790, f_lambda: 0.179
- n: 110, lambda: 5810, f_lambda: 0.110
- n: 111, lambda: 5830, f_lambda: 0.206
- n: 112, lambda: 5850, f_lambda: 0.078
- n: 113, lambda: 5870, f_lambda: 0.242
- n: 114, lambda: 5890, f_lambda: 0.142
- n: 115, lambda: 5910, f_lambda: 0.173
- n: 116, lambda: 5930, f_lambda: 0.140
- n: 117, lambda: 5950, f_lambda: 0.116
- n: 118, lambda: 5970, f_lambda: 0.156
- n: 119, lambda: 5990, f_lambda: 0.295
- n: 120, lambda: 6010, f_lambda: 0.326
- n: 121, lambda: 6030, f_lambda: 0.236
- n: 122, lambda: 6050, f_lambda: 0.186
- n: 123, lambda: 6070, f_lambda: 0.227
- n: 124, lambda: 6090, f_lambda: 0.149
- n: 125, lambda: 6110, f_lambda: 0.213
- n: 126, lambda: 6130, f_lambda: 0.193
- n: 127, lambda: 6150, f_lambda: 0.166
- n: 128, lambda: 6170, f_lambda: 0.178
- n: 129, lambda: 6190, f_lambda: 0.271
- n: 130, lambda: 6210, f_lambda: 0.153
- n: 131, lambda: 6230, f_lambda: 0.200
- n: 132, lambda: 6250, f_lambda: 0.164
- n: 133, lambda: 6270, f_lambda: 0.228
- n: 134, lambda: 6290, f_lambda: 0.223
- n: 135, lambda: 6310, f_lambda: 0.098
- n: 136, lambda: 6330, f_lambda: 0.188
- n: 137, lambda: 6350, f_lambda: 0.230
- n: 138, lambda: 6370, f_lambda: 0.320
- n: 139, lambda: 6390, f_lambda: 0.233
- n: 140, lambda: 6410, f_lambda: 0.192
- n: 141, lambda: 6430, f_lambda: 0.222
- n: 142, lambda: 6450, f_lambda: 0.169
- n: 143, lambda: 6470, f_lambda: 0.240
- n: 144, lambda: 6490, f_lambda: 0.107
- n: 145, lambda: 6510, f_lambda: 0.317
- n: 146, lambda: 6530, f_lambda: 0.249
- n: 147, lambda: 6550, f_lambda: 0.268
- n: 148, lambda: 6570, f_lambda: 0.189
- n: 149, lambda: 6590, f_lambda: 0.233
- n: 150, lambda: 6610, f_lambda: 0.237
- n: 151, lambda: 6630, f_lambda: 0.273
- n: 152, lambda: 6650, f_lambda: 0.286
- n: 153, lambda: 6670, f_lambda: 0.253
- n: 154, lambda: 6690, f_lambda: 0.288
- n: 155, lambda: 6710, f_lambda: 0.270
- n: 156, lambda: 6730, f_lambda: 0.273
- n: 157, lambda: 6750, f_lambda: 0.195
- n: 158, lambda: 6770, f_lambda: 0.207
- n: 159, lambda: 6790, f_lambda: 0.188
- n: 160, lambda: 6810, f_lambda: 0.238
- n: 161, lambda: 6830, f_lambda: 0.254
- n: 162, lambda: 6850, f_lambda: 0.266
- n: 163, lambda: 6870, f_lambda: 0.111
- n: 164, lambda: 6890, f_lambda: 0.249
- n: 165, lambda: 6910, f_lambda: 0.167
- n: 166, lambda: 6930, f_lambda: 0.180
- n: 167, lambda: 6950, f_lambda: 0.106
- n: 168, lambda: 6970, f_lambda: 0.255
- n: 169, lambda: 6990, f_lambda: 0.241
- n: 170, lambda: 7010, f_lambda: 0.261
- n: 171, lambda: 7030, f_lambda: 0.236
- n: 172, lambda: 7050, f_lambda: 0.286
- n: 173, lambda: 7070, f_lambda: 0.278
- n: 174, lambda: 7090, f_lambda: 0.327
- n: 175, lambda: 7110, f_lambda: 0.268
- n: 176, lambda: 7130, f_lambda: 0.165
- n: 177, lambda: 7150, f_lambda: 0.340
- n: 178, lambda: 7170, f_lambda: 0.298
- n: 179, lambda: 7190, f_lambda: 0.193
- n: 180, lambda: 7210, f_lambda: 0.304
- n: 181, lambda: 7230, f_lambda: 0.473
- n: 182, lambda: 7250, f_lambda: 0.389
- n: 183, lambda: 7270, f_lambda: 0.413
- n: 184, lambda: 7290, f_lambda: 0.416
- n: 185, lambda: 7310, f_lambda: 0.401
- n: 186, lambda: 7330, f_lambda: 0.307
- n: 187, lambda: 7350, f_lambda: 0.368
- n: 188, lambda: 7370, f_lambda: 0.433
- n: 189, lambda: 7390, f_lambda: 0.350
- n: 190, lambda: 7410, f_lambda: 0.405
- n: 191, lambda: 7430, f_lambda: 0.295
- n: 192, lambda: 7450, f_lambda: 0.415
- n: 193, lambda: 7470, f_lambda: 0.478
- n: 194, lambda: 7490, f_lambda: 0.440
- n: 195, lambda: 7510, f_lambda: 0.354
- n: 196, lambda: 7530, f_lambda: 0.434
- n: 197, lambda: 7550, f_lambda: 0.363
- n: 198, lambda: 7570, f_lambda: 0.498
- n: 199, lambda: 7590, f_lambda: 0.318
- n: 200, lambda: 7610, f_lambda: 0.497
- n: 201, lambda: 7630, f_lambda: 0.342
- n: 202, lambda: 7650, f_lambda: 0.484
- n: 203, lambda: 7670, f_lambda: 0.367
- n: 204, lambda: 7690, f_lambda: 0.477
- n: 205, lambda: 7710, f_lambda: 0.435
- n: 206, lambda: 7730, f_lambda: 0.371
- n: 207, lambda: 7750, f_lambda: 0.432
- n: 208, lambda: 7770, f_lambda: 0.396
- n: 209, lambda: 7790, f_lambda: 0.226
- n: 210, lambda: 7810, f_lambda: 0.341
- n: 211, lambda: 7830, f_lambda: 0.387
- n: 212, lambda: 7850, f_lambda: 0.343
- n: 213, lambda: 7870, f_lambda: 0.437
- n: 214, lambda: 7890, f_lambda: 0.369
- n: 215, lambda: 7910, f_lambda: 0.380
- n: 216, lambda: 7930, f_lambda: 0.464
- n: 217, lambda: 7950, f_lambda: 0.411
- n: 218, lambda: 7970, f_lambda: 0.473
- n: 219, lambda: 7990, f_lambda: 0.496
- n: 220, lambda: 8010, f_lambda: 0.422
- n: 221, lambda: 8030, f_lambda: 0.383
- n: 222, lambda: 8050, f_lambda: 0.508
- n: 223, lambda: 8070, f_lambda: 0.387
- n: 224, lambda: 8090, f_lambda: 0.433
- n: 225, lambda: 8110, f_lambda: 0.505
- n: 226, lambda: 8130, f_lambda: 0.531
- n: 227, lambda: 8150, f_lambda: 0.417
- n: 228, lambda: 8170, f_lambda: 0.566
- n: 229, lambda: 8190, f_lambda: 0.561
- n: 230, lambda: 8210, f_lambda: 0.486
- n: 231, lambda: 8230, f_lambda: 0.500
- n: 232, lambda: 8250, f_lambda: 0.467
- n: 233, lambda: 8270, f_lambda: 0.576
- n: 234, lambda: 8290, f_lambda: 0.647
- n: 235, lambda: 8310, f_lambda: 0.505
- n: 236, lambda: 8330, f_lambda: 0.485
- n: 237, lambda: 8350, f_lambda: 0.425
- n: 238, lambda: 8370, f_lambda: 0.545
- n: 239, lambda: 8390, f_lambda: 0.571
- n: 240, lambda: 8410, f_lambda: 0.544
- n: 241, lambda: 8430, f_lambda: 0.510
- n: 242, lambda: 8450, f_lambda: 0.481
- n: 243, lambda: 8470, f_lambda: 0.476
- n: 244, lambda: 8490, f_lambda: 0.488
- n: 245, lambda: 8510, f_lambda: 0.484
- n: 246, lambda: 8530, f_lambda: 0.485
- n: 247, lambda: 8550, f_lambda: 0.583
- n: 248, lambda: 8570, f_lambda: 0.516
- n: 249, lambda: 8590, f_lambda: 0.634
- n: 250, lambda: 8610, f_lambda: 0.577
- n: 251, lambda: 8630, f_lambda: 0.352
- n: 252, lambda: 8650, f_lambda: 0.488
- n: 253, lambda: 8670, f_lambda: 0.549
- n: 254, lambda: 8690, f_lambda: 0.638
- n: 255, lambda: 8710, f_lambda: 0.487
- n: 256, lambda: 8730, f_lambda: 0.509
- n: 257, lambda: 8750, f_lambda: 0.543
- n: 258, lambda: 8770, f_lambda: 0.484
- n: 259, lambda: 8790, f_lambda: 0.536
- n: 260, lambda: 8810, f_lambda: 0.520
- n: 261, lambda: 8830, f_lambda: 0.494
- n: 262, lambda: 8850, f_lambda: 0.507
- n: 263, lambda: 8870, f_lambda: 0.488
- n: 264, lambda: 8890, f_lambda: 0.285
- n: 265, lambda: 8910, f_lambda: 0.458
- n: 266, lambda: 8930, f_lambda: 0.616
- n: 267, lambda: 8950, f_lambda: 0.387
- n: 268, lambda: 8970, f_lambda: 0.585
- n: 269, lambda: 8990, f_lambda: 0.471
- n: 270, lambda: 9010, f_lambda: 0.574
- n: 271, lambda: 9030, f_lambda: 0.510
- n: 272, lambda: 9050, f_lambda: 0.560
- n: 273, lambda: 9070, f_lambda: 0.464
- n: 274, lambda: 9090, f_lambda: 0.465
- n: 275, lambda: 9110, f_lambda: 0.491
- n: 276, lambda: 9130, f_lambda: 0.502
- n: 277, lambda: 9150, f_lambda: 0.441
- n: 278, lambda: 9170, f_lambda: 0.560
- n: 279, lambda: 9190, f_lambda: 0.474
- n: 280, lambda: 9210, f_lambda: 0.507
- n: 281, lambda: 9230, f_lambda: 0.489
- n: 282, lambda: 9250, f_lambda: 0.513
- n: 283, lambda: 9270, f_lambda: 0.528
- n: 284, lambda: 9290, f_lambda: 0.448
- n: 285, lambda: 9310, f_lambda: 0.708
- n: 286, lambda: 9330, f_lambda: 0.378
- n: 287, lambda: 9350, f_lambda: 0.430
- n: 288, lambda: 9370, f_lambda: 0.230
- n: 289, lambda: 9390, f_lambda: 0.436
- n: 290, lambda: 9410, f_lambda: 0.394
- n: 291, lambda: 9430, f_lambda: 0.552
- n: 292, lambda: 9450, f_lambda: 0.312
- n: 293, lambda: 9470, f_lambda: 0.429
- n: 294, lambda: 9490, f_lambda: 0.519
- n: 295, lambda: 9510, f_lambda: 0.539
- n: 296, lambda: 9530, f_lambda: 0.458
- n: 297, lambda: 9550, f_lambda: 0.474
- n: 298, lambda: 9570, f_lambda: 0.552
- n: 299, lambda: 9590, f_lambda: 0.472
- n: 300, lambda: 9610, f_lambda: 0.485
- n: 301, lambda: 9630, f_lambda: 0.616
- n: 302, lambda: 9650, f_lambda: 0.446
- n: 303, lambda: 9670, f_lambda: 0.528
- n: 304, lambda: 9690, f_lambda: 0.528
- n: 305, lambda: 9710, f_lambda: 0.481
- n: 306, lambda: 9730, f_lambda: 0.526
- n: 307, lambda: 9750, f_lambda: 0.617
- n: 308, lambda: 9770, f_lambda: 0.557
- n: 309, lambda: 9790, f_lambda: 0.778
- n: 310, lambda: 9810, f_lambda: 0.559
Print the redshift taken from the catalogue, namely 0.81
